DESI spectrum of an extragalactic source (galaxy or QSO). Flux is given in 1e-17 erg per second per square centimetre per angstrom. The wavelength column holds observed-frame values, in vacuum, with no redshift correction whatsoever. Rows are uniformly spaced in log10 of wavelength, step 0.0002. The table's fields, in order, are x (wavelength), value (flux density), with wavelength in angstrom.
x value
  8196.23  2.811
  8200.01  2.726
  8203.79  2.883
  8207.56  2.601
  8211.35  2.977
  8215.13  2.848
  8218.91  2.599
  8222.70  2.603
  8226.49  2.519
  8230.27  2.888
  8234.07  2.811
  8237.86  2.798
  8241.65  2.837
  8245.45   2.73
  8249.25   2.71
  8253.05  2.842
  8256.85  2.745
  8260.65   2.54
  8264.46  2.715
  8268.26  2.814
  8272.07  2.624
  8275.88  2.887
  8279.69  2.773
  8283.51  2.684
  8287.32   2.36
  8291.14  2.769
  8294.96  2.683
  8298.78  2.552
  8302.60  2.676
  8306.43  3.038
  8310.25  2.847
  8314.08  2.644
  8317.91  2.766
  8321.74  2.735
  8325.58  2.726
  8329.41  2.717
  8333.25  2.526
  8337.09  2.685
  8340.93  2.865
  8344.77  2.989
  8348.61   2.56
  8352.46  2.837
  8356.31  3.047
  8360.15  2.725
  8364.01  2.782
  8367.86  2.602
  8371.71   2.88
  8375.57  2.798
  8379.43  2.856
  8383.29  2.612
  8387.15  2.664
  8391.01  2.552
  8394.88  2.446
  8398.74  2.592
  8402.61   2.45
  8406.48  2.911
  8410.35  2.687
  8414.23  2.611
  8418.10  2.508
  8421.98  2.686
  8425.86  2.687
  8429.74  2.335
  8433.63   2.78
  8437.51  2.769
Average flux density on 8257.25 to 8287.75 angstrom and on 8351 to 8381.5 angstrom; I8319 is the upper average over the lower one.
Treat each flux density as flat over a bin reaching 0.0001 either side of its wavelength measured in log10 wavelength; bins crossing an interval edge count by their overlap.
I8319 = 1.0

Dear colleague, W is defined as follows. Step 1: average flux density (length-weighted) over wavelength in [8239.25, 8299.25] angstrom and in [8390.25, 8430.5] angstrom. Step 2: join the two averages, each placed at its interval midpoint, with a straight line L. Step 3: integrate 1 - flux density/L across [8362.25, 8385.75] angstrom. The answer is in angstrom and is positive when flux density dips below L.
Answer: -1.1 angstrom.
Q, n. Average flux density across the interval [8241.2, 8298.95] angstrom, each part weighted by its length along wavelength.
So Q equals 2.71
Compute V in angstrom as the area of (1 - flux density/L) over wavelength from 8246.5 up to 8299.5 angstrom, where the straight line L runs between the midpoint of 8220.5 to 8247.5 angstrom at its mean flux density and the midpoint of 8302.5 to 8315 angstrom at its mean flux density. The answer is 1.7 angstrom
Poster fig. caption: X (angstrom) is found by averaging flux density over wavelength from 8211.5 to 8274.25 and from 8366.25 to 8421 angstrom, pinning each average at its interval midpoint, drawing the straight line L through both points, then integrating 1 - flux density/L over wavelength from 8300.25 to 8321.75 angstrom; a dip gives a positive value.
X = -0.7 angstrom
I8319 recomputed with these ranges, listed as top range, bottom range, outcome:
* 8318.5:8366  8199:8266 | 1.01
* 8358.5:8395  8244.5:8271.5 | 0.99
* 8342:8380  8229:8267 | 1.02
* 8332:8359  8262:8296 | 1.03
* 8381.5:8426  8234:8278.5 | 0.95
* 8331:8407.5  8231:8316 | 0.99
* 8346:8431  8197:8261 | 0.97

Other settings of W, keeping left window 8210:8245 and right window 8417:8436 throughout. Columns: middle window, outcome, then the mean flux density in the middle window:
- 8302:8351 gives -1.3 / 2.75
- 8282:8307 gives 0.4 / 2.66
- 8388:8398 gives 0.4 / 2.53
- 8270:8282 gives -0.2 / 2.76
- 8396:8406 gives 0.2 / 2.57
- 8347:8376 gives -1.3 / 2.78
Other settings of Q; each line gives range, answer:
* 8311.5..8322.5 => 2.72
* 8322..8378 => 2.77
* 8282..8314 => 2.7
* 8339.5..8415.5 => 2.72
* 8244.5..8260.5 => 2.74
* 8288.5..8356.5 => 2.75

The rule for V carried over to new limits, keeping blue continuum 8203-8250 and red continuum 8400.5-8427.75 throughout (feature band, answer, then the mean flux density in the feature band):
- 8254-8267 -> 0.22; 2.69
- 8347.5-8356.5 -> -0.37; 2.79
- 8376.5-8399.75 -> 0.29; 2.63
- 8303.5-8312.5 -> -0.65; 2.9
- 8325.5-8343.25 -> -0.10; 2.71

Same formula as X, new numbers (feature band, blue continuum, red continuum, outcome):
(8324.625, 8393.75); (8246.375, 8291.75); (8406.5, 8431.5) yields -2.4 angstrom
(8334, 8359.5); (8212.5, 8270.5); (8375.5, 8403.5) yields -1.5 angstrom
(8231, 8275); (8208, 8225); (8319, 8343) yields -0.3 angstrom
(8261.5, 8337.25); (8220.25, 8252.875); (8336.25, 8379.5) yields 1.7 angstrom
